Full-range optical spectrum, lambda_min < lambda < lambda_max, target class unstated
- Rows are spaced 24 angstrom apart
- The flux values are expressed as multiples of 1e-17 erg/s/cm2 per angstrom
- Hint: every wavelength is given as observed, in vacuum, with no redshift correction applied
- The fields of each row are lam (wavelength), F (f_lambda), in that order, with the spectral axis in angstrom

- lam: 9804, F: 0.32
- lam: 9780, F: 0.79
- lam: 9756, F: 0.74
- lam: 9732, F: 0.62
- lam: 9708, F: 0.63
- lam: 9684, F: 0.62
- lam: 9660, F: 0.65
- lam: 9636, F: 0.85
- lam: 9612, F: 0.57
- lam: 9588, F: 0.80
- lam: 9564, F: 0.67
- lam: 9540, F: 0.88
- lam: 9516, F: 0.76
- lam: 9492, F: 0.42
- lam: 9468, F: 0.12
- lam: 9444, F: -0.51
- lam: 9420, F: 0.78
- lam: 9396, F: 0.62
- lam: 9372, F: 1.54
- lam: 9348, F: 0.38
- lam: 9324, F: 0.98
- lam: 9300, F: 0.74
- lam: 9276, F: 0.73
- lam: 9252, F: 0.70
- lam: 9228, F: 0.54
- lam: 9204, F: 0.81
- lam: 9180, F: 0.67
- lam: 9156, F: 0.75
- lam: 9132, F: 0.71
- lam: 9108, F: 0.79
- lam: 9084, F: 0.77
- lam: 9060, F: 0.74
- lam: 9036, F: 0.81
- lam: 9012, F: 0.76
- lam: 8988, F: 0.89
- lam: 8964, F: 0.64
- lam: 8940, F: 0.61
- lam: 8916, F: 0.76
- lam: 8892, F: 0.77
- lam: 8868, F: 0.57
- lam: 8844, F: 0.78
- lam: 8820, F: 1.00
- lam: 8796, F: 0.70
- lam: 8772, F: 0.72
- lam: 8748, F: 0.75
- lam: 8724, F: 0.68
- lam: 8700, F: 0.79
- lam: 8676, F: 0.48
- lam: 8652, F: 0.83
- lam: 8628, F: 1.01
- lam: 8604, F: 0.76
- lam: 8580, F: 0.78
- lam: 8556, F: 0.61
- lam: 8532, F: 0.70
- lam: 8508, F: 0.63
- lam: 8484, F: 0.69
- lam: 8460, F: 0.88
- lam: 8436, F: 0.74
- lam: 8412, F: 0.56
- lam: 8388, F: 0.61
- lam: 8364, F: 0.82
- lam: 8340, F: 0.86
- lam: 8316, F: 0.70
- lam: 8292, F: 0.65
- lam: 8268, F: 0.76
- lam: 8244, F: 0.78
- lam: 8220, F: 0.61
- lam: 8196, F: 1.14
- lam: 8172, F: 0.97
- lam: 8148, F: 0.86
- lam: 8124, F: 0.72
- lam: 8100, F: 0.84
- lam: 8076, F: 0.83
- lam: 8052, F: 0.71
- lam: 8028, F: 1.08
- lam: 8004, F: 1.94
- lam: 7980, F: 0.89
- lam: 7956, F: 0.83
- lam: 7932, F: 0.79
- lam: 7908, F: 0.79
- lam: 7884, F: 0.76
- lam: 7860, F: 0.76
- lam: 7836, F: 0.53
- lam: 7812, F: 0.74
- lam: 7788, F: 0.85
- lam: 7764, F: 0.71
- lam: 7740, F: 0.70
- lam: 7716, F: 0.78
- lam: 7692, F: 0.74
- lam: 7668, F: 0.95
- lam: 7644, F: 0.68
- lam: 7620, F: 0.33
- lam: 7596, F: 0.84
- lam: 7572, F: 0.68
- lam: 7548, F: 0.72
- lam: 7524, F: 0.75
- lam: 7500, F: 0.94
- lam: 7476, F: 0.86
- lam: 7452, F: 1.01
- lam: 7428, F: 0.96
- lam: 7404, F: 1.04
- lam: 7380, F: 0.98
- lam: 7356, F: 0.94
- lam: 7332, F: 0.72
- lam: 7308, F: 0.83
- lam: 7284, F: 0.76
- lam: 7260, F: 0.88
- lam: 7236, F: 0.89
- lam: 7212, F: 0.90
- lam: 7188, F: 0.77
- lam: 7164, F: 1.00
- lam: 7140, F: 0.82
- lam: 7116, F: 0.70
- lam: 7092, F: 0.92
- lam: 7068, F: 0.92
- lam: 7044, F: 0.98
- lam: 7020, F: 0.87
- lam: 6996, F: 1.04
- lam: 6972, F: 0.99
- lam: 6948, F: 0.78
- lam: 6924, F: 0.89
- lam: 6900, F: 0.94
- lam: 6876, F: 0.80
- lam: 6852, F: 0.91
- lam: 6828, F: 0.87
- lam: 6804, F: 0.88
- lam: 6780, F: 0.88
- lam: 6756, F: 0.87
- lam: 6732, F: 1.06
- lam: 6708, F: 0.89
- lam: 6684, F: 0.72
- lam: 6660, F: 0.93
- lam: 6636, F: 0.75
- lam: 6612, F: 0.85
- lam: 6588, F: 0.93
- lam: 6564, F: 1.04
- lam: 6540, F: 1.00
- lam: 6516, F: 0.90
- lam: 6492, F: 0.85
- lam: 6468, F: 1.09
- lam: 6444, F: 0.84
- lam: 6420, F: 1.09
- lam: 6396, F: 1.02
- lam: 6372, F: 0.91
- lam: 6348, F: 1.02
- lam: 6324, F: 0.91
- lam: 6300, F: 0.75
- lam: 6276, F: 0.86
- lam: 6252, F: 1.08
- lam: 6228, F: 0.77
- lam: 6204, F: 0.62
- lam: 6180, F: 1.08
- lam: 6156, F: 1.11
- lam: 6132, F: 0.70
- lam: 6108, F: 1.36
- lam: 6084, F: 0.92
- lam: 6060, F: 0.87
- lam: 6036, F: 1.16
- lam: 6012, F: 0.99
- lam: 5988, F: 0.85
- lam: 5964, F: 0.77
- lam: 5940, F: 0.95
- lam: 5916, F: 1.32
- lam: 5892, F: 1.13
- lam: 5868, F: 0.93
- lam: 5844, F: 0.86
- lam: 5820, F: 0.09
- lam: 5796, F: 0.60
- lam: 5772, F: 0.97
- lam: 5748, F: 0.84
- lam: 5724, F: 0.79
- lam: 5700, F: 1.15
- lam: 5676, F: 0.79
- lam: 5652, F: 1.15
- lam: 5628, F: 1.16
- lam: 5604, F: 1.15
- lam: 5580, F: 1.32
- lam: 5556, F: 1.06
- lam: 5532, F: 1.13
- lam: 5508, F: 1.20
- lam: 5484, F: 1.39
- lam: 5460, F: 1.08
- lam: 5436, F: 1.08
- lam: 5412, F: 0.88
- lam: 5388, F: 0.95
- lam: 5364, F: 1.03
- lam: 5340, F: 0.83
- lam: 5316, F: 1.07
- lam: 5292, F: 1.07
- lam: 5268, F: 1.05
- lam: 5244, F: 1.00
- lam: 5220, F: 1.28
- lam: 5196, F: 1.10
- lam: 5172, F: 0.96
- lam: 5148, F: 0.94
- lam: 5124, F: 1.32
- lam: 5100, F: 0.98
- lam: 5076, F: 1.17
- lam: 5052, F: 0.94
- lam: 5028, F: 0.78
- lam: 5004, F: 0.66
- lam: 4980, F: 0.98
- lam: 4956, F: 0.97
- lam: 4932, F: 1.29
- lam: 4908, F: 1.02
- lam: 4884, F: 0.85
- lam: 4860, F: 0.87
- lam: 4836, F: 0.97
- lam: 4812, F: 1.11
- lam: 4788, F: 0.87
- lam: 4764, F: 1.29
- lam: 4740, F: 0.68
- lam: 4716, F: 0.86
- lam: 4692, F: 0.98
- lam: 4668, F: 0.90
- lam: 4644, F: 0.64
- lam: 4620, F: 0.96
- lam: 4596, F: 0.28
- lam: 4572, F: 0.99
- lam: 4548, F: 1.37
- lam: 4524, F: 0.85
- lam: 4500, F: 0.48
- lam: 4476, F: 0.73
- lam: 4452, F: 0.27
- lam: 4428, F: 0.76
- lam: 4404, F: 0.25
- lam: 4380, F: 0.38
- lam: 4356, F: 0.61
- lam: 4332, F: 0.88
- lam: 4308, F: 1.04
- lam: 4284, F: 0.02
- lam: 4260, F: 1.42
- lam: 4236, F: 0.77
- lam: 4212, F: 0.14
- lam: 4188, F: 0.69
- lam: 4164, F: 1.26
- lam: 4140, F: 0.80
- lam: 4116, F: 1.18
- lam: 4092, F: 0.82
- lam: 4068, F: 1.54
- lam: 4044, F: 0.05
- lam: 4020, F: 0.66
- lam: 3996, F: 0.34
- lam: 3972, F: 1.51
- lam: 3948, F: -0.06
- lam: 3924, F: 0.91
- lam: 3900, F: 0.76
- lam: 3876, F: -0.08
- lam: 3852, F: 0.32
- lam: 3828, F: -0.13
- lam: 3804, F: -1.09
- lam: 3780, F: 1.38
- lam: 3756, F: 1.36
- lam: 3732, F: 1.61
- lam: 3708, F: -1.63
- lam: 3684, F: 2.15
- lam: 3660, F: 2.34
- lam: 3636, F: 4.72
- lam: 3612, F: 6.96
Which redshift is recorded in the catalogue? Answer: 0.218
